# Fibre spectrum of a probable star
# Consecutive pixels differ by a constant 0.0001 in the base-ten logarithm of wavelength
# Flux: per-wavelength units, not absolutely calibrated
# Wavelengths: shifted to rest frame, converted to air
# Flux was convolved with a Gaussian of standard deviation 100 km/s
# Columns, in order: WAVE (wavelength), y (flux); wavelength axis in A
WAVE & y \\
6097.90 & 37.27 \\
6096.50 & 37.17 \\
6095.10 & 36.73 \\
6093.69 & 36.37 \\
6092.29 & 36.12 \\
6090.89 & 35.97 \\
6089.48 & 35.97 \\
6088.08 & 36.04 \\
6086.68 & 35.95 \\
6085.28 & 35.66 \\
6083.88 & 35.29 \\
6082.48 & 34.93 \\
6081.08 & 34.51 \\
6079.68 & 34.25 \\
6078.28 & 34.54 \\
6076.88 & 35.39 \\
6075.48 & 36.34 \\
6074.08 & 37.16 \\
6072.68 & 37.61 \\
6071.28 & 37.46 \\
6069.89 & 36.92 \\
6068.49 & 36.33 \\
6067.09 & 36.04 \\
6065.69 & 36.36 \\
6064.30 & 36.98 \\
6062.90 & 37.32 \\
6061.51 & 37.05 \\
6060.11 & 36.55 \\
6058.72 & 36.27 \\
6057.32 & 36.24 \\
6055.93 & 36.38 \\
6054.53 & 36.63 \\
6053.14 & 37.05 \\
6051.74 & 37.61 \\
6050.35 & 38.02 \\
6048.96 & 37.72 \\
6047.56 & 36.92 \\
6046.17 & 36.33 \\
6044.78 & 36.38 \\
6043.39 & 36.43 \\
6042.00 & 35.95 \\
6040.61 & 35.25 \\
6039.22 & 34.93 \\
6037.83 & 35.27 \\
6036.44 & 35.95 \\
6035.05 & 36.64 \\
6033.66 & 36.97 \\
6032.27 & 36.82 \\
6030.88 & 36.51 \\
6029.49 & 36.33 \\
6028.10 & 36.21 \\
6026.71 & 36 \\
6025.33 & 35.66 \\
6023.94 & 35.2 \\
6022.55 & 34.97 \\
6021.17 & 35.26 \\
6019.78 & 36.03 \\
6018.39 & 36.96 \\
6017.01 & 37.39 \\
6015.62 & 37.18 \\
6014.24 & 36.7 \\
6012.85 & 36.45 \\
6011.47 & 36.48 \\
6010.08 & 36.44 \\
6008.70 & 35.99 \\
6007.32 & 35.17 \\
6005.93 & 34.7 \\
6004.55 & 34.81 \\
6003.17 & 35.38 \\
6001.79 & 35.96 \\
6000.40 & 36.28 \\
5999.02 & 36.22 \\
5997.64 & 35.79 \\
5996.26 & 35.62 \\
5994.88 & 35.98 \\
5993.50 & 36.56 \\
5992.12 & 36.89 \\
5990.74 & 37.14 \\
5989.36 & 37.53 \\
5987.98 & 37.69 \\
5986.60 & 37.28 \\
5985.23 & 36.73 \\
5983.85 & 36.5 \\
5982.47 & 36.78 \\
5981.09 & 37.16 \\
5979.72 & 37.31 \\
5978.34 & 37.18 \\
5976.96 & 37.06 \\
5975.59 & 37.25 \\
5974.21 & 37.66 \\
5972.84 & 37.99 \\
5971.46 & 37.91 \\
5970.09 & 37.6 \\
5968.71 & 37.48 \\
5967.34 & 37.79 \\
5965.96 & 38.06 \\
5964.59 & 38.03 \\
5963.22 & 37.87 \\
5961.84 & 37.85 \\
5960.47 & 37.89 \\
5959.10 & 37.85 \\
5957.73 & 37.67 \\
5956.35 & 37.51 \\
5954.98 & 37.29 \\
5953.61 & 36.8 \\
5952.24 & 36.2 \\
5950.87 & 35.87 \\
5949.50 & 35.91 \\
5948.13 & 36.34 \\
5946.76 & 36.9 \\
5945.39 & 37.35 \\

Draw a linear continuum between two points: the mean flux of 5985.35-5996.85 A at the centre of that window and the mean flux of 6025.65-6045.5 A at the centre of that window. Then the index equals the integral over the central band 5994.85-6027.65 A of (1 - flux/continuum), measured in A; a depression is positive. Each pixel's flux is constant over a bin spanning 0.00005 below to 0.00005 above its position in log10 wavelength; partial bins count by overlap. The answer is 0.52 A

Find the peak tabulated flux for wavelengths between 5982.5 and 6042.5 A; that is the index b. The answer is 37.69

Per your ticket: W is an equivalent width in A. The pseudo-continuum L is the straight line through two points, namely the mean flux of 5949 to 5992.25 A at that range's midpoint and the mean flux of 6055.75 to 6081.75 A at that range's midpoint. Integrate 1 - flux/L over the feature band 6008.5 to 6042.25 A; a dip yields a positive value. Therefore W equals 0.6 A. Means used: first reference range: 37.3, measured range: 36.1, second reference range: 36.3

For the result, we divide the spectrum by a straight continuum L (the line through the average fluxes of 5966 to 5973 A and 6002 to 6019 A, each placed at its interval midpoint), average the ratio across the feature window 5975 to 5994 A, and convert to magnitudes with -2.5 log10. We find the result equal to 0.00 mag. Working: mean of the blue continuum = 37.7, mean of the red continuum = 36.1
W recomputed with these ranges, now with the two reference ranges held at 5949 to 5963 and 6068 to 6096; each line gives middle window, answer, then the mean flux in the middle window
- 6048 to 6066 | -0.37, 36.9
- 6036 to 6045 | 0.16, 35.7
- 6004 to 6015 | 0.23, 35.9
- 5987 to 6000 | 0.06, 36.6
